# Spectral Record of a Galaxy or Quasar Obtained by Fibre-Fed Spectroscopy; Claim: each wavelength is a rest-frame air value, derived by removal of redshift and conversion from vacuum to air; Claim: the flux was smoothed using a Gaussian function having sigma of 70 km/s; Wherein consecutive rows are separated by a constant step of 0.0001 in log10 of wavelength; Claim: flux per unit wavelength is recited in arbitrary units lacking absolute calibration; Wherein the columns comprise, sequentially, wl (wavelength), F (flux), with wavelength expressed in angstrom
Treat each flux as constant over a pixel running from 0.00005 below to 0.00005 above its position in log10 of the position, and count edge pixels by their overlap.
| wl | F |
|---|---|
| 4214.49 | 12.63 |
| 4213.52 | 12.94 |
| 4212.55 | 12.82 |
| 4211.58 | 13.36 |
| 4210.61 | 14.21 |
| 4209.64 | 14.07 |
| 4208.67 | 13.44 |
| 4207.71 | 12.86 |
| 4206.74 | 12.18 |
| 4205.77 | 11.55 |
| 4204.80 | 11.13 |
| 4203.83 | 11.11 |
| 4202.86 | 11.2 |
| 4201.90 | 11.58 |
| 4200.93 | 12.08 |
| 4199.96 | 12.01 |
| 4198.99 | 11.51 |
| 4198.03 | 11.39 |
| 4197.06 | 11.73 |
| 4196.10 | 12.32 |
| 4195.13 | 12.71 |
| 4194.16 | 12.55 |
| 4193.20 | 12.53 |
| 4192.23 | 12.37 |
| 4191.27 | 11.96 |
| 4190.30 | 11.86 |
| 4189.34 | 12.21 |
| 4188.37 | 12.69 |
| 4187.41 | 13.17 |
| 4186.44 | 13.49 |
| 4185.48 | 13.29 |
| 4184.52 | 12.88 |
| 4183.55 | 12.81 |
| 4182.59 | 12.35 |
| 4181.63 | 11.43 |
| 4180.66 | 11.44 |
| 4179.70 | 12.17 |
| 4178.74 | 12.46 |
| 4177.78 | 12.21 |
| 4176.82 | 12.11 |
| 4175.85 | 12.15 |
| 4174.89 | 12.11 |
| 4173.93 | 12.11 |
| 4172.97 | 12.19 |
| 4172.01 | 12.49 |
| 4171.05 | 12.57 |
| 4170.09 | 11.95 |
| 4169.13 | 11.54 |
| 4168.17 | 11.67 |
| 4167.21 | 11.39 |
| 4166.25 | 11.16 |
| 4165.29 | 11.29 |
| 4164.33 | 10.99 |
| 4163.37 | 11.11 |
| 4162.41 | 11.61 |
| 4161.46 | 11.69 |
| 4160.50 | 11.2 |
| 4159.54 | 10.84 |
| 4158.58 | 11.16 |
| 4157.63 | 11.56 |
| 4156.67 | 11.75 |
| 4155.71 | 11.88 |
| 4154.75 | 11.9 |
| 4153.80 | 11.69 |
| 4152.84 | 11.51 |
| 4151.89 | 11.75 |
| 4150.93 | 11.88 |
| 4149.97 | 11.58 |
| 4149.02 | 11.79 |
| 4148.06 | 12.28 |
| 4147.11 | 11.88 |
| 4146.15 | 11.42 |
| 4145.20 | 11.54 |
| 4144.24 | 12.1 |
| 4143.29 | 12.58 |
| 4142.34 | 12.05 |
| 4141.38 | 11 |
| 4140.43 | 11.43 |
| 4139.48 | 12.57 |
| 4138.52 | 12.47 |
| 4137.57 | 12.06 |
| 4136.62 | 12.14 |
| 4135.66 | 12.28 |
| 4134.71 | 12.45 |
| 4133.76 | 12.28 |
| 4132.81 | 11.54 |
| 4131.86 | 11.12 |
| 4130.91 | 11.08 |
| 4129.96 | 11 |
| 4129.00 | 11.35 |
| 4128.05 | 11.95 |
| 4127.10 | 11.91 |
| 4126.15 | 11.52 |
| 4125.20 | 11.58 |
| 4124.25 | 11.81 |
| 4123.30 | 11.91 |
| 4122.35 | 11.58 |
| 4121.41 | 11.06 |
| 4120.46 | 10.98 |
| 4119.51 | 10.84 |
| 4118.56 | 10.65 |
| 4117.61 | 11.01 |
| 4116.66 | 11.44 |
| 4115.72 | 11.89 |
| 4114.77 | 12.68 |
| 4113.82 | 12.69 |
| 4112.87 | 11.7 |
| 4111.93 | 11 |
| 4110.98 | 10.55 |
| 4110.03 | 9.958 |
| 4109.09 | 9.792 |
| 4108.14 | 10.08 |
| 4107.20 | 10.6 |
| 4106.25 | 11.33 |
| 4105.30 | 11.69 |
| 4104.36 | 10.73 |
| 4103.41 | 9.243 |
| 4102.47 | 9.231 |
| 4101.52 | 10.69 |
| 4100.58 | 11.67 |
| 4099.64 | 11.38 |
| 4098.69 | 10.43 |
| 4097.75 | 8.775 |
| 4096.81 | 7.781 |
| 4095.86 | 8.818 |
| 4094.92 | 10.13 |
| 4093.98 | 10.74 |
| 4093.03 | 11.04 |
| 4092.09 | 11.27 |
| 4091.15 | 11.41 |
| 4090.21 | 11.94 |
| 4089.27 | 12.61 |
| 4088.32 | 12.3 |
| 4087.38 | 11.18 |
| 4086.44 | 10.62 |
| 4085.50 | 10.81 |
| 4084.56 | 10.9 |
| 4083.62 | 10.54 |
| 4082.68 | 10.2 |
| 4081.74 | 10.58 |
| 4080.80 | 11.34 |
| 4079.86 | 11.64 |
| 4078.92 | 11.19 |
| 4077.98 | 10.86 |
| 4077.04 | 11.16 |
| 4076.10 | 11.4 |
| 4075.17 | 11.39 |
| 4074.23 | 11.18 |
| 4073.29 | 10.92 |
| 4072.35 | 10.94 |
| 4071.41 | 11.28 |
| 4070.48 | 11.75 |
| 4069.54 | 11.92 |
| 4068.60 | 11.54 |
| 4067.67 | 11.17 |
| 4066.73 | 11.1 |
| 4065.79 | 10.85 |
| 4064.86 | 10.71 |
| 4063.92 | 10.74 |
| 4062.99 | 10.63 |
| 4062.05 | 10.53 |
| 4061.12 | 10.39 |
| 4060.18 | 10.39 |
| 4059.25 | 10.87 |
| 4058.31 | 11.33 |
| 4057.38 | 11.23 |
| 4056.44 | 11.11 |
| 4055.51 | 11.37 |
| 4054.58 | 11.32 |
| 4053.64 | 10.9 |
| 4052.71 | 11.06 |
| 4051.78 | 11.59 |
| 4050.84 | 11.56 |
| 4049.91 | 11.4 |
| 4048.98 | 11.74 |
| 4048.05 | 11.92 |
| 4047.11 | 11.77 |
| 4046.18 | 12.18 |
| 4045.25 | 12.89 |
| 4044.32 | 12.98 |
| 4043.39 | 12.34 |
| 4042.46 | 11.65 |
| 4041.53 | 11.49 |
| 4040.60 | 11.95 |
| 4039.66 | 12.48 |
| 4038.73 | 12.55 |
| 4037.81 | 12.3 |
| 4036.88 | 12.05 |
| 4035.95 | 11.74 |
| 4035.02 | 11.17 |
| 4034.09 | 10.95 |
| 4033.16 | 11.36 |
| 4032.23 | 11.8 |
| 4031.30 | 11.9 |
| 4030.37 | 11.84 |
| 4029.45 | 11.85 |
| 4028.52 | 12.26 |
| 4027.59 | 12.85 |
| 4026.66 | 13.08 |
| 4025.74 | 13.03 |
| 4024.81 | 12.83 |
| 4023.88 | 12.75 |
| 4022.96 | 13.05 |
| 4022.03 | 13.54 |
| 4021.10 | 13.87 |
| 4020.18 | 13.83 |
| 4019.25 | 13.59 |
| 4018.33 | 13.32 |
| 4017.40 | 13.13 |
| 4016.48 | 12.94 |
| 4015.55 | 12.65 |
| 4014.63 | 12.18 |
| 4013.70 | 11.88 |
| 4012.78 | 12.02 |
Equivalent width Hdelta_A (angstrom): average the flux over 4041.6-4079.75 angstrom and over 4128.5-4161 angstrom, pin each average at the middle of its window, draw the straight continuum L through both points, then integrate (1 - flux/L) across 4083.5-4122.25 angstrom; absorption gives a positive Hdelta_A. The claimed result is 2.3 angstrom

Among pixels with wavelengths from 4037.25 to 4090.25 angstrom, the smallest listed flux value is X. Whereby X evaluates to 10.2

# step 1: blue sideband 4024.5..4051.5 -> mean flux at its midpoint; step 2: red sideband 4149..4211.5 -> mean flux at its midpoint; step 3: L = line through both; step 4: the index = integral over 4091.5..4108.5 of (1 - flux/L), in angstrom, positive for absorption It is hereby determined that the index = 2.4 angstrom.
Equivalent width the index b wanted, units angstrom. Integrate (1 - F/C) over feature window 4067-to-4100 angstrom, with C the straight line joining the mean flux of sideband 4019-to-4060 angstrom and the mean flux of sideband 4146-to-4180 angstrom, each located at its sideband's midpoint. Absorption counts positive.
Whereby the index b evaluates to 2.8 angstrom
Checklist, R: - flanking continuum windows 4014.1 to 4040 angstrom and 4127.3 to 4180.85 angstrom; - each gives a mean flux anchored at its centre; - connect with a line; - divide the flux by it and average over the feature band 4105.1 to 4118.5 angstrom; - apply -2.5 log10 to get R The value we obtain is 0.08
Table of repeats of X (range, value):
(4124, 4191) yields 10.84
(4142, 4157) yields 11.42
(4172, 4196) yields 11.43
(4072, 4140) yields 7.781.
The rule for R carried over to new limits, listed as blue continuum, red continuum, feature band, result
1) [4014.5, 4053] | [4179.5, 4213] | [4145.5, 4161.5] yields 0.07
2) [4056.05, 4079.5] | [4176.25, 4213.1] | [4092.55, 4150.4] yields 0.04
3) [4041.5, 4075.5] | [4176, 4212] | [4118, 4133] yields 0.04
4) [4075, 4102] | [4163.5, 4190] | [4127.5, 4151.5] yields -0.02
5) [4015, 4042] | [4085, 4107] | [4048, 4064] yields 0.06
